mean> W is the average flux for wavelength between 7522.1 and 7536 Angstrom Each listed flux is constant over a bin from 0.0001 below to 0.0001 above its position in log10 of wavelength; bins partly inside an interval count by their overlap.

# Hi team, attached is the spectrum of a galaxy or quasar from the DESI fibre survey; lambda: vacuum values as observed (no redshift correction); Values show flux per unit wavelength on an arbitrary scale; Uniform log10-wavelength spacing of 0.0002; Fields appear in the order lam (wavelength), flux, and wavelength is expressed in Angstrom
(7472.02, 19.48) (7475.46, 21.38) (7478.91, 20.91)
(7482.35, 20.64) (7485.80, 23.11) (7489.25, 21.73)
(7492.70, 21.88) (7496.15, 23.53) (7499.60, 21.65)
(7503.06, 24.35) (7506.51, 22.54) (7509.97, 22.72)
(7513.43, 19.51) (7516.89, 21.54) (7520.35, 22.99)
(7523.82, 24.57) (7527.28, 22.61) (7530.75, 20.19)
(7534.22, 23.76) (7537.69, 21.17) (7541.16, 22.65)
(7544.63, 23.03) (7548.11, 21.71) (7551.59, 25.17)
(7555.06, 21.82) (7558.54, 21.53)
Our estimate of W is 22.8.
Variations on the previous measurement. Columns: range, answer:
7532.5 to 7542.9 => 22.5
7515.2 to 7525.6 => 23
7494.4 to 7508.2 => 23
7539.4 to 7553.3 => 23.1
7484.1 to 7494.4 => 22.2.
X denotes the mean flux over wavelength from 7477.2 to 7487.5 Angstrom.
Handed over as 21.6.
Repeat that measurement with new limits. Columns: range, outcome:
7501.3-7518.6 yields 22.1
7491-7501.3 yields 22.4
